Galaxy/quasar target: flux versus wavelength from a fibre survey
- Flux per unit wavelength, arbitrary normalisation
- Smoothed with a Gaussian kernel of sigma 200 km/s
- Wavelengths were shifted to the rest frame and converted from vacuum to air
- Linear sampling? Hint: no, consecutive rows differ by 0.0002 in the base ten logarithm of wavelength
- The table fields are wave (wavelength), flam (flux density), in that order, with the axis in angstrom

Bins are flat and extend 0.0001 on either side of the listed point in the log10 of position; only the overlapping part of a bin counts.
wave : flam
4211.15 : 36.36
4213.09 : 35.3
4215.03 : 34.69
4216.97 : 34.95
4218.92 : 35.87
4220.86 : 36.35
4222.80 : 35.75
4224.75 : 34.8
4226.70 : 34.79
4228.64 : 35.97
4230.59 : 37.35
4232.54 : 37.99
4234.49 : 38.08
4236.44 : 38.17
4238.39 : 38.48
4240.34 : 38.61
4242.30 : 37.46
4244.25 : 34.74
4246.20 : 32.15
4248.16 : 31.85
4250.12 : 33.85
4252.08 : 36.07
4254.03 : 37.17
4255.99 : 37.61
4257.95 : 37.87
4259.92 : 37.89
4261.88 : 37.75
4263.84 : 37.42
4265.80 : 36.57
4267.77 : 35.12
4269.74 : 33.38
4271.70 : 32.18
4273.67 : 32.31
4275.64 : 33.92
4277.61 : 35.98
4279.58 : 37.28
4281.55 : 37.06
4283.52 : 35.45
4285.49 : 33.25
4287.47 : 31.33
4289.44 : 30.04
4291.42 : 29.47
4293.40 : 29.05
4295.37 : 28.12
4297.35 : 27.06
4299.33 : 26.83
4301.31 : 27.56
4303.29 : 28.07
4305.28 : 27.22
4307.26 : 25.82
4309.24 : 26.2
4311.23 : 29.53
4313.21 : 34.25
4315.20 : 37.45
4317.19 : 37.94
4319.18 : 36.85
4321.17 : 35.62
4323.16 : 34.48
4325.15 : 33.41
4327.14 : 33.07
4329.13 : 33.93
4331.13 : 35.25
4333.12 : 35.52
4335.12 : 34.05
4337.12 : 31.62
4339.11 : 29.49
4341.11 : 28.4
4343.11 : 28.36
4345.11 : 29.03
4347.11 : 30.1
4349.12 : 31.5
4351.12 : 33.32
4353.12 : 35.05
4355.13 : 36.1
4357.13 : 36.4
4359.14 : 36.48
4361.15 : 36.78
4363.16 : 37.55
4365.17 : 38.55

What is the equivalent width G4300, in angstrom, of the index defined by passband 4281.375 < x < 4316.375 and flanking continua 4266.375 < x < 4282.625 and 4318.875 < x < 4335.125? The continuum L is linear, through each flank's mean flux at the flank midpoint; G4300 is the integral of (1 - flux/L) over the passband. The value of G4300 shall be 4.6 angstrom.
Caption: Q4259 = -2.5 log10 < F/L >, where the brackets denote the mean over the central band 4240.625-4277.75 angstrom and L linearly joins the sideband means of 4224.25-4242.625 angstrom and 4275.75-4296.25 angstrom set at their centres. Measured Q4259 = -0.01 mag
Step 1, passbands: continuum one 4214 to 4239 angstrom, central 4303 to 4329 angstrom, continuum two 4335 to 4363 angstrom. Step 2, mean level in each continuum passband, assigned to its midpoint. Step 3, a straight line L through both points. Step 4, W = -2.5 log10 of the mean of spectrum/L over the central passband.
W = 0.04 mag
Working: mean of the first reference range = 36.4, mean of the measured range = 32.5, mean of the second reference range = 32.7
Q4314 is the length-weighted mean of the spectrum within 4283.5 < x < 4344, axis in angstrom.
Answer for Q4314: 31.4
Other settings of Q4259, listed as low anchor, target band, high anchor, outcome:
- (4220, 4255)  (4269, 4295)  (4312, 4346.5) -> 0.06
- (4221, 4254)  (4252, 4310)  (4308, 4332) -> 0.07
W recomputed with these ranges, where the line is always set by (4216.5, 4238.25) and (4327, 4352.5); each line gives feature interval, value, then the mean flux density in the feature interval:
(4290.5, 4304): 0.20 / 28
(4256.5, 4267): -0.07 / 37.4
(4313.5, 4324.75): -0.11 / 36.1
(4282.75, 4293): 0.08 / 31.7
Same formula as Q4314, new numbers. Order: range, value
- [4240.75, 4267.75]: 36.1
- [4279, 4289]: 34.5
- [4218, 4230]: 35.7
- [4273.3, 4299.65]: 32.1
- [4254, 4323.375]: 33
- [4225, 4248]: 36.5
